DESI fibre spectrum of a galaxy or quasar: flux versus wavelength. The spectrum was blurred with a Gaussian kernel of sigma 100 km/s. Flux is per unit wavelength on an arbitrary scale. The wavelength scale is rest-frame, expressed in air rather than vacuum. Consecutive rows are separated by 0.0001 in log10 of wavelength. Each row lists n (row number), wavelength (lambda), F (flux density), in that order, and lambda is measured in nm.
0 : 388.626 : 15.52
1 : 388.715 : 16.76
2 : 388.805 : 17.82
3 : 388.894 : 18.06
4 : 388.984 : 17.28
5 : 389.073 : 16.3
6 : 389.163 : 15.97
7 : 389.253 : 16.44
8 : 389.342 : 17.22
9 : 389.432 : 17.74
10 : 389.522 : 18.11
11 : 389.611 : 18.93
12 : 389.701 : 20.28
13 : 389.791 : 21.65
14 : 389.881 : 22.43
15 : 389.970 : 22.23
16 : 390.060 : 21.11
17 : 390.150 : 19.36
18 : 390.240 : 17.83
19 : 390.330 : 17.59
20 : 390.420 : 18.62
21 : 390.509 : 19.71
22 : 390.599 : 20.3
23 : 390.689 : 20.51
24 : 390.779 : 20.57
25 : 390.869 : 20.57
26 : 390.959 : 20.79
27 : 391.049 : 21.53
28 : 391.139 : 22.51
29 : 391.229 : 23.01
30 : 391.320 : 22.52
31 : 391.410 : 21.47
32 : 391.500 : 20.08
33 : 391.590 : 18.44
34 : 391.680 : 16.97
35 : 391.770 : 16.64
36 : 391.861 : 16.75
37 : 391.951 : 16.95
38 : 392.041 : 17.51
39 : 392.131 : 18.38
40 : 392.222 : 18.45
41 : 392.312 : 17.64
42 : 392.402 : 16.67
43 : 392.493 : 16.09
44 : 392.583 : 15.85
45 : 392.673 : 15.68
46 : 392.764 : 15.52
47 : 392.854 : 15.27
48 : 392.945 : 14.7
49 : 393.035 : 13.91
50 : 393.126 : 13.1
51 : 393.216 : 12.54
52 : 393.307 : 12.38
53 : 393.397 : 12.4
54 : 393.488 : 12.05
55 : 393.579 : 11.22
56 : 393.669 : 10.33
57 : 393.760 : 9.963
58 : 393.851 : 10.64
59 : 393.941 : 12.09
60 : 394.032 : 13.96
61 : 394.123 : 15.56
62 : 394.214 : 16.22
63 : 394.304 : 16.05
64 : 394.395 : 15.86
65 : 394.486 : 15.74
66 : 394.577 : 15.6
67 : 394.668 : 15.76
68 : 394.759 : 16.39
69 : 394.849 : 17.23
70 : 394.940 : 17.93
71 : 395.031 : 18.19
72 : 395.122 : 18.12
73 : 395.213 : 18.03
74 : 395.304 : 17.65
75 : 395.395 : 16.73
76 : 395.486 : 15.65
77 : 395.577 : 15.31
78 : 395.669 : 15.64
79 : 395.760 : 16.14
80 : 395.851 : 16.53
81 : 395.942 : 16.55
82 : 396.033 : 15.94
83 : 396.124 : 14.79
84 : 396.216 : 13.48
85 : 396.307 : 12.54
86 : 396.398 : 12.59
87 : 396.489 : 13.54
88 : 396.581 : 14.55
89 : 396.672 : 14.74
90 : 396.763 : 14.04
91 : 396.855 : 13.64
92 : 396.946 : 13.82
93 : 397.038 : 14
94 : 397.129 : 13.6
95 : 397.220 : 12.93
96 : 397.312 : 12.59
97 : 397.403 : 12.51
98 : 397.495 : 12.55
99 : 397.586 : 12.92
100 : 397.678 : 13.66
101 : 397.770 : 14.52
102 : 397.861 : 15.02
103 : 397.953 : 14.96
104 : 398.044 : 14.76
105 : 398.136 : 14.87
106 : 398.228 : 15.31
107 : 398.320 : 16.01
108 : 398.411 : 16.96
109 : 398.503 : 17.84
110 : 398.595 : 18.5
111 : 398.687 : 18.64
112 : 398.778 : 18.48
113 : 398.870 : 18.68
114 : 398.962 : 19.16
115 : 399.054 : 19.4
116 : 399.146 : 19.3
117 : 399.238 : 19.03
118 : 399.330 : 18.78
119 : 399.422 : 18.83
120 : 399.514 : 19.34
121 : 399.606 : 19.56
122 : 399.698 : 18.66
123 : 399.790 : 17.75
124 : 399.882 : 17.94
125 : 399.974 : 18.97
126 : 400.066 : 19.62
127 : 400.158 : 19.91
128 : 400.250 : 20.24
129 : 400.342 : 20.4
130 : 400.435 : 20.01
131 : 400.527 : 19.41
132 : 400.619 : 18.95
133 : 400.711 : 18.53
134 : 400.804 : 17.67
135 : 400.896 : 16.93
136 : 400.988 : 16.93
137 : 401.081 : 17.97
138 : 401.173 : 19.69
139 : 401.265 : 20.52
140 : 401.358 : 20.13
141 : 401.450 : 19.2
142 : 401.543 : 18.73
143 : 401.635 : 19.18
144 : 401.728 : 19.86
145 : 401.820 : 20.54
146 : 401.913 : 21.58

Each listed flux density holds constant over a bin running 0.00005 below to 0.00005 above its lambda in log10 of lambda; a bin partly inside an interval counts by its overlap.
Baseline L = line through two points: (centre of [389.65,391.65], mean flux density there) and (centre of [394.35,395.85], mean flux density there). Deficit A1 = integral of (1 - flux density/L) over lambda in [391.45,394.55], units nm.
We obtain 0.58 nm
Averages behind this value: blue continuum 20.6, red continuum 16.6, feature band 15.1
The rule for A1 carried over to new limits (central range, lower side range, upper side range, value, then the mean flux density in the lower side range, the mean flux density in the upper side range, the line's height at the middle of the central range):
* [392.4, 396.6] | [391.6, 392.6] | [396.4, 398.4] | 0.23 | 17.2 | 14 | 15.8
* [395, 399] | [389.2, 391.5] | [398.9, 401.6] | 0.83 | 20.1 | 19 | 19.4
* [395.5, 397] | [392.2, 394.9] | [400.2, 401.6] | 0.14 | 14.5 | 19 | 16.1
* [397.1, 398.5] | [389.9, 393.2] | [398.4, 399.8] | 0.33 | 18.4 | 18.7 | 18.7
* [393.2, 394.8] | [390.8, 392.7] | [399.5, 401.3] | 0.45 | 18.8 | 18.9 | 18.9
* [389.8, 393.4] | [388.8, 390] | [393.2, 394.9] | -0.39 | 18.6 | 13.8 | 16.3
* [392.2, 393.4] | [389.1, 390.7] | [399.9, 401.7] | 0.26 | 19.2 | 19.1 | 19.1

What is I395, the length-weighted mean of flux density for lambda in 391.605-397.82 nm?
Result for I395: 14.9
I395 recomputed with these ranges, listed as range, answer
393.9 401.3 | 16.5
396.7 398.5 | 14.2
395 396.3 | 16.2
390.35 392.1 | 19.7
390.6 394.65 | 16.4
